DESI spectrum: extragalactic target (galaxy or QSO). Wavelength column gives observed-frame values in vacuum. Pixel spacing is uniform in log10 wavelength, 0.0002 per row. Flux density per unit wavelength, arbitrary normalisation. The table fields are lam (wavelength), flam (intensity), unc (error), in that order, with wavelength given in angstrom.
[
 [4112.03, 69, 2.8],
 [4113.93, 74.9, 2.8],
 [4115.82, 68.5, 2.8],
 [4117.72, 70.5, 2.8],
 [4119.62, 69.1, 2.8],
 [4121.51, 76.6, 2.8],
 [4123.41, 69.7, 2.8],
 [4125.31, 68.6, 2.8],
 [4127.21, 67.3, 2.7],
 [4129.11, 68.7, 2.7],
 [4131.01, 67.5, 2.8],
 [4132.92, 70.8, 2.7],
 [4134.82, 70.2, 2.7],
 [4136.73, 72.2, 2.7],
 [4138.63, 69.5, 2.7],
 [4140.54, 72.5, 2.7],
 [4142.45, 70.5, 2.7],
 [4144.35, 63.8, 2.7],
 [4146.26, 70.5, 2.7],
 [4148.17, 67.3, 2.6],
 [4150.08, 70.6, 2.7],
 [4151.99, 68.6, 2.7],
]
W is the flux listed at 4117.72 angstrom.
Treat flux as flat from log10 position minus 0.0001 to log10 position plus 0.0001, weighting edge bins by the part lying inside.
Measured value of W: 70.5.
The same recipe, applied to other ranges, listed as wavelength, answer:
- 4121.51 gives 76.6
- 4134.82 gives 70.2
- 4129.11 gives 68.7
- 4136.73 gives 72.2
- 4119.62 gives 69.1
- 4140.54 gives 72.5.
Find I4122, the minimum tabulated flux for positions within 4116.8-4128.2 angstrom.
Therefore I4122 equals 67.3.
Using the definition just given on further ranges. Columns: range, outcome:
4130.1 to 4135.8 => 67.5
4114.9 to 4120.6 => 68.5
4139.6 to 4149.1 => 63.8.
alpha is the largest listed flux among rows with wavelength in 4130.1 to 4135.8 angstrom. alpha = 70.8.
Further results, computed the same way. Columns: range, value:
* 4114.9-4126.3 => 76.6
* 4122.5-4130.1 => 69.7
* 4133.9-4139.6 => 72.2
